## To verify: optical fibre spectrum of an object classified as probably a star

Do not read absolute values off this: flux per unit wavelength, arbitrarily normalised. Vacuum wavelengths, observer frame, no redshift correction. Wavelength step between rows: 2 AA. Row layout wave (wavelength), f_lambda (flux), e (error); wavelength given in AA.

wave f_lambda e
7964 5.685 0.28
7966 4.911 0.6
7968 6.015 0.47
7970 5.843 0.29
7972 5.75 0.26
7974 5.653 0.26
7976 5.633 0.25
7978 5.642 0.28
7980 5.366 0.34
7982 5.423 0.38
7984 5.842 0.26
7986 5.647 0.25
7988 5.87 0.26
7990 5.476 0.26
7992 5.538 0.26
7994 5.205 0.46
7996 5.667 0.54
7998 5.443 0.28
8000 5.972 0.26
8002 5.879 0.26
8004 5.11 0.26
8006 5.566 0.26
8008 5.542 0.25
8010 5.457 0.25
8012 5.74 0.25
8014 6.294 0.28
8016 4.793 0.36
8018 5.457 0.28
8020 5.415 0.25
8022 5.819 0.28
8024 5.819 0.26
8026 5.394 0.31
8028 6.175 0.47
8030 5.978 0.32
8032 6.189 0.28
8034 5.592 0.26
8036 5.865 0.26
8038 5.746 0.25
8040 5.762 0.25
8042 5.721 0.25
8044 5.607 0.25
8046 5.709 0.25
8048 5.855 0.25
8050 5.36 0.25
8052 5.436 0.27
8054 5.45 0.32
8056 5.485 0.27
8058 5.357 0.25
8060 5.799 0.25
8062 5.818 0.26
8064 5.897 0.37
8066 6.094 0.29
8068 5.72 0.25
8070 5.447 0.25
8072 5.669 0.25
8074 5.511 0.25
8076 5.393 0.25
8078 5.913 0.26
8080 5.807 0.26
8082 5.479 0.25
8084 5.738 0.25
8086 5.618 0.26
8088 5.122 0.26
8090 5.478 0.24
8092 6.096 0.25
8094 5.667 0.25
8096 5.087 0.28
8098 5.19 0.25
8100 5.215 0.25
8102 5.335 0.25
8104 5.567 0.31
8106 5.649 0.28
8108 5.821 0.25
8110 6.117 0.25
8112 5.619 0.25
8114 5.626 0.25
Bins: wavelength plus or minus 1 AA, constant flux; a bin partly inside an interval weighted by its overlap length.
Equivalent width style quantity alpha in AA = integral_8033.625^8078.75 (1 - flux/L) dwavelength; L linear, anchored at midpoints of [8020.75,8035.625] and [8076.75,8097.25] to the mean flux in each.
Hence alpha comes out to 0.51 AA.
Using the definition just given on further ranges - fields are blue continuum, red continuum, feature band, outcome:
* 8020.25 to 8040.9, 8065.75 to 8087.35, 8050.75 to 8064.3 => 0.3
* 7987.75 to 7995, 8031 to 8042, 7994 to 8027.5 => 0.3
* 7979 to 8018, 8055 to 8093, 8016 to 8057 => -0.4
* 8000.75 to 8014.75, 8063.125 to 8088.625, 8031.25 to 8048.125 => -0.4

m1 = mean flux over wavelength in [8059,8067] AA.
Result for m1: 5.9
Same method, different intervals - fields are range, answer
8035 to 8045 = 5.74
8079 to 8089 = 5.55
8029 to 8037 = 5.91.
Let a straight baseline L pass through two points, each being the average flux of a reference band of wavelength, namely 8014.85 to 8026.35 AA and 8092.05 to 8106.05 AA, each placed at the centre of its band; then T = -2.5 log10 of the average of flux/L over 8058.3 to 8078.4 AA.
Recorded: -0.053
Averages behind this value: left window 5.46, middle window 5.71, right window 5.42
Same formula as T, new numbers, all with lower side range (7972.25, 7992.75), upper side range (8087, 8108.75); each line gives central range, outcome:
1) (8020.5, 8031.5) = -0.05 mag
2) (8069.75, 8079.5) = -0.02 mag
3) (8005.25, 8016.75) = 0.00 mag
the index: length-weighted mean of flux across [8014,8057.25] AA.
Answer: 5.66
